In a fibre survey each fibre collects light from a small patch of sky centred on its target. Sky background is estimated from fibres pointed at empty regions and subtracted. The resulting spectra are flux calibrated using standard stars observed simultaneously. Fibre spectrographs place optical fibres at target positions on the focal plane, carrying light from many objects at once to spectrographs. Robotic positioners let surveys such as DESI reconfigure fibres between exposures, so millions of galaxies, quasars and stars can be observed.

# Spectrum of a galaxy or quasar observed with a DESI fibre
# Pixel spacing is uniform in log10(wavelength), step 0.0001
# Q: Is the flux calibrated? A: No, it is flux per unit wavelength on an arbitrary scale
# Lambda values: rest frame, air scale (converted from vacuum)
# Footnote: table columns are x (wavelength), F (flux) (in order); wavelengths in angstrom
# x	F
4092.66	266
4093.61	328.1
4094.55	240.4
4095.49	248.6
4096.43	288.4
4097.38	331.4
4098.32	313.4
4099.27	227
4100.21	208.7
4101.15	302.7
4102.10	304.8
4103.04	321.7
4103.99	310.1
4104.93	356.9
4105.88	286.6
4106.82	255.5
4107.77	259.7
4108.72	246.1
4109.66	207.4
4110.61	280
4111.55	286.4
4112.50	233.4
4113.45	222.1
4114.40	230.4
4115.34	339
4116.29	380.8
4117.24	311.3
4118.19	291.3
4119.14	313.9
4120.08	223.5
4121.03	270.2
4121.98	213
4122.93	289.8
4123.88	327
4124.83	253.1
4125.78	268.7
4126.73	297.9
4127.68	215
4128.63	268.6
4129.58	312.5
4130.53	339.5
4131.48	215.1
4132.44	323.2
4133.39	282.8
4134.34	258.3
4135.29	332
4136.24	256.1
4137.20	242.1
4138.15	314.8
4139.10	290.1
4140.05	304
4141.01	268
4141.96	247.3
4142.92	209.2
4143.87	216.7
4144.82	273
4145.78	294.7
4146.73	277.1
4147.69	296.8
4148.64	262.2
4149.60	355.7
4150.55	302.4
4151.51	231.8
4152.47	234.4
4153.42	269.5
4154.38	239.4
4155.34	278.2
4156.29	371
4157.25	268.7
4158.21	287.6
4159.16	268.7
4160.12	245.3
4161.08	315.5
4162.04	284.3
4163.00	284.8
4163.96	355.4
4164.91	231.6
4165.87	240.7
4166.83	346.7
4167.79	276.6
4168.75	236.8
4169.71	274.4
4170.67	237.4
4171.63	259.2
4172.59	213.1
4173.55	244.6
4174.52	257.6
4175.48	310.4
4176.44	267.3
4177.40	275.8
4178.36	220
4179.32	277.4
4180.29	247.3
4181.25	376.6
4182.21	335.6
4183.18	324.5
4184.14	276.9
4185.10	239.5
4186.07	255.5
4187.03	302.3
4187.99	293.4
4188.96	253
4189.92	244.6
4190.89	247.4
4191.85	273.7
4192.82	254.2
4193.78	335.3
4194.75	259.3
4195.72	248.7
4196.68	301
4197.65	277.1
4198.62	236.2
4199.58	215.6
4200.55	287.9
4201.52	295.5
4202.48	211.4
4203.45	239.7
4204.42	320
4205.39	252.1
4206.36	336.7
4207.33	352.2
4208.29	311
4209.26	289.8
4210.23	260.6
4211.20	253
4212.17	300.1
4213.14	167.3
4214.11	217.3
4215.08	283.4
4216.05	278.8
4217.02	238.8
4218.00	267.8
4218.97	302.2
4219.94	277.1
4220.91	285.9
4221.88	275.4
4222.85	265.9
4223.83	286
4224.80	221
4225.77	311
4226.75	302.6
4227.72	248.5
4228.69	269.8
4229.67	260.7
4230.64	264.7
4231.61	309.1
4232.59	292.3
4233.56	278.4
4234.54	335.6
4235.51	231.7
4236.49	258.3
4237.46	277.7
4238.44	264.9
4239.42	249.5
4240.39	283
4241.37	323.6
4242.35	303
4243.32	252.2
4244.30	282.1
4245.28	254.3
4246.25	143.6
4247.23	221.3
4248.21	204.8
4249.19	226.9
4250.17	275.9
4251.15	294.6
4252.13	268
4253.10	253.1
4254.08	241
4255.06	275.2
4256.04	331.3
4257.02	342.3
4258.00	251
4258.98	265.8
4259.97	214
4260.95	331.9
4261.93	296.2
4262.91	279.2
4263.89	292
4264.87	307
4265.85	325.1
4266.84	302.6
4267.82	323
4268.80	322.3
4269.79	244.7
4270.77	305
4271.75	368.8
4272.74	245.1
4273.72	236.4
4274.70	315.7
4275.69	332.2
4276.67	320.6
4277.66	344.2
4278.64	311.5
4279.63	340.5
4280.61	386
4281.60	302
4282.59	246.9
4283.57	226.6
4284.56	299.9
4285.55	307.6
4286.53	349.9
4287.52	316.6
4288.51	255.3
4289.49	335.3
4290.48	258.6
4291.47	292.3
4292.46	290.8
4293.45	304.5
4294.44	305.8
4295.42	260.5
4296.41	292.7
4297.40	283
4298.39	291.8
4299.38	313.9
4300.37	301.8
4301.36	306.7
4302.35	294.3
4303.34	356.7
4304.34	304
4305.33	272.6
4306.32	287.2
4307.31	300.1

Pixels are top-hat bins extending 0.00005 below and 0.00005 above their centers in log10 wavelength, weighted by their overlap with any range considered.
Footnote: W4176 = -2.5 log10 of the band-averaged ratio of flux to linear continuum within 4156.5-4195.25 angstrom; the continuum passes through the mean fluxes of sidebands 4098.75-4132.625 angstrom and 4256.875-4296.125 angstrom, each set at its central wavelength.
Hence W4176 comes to 0.04 mag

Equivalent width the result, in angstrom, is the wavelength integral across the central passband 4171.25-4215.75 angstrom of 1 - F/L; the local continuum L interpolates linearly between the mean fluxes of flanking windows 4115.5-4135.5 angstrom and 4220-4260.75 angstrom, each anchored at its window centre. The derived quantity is 0.6 angstrom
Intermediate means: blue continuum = 285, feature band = 272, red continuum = 269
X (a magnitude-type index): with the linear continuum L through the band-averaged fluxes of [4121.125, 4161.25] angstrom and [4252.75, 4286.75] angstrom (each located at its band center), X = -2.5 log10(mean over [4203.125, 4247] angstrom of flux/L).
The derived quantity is 0.07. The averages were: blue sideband 276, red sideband 298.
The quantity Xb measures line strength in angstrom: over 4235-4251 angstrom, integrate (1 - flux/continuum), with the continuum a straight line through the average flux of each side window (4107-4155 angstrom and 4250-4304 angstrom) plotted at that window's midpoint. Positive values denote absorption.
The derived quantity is 2.0 angstrom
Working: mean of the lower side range 273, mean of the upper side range 297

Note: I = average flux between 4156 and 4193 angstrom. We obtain 276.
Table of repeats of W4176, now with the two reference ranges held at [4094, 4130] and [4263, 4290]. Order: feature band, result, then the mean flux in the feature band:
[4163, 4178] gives 0.07 mag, 269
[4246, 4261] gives 0.17 mag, 258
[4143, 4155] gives 0.06 mag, 269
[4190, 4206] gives 0.10 mag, 266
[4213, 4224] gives 0.12 mag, 264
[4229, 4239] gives 0.08 mag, 277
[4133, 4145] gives 0.05 mag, 269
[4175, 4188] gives 0.01 mag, 286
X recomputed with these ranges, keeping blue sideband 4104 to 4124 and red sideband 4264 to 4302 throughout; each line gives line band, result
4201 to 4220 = 0.07 mag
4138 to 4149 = 0.05 mag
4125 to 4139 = 0.00 mag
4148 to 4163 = 0.01 mag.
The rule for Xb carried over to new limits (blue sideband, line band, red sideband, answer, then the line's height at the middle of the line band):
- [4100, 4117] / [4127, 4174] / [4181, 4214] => 0.67 angstrom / 279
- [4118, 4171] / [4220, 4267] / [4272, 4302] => 3.09 angstrom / 293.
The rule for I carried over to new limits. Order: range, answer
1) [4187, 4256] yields 269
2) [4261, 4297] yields 302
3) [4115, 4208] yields 278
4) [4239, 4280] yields 283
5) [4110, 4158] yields 277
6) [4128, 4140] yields 286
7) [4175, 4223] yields 274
